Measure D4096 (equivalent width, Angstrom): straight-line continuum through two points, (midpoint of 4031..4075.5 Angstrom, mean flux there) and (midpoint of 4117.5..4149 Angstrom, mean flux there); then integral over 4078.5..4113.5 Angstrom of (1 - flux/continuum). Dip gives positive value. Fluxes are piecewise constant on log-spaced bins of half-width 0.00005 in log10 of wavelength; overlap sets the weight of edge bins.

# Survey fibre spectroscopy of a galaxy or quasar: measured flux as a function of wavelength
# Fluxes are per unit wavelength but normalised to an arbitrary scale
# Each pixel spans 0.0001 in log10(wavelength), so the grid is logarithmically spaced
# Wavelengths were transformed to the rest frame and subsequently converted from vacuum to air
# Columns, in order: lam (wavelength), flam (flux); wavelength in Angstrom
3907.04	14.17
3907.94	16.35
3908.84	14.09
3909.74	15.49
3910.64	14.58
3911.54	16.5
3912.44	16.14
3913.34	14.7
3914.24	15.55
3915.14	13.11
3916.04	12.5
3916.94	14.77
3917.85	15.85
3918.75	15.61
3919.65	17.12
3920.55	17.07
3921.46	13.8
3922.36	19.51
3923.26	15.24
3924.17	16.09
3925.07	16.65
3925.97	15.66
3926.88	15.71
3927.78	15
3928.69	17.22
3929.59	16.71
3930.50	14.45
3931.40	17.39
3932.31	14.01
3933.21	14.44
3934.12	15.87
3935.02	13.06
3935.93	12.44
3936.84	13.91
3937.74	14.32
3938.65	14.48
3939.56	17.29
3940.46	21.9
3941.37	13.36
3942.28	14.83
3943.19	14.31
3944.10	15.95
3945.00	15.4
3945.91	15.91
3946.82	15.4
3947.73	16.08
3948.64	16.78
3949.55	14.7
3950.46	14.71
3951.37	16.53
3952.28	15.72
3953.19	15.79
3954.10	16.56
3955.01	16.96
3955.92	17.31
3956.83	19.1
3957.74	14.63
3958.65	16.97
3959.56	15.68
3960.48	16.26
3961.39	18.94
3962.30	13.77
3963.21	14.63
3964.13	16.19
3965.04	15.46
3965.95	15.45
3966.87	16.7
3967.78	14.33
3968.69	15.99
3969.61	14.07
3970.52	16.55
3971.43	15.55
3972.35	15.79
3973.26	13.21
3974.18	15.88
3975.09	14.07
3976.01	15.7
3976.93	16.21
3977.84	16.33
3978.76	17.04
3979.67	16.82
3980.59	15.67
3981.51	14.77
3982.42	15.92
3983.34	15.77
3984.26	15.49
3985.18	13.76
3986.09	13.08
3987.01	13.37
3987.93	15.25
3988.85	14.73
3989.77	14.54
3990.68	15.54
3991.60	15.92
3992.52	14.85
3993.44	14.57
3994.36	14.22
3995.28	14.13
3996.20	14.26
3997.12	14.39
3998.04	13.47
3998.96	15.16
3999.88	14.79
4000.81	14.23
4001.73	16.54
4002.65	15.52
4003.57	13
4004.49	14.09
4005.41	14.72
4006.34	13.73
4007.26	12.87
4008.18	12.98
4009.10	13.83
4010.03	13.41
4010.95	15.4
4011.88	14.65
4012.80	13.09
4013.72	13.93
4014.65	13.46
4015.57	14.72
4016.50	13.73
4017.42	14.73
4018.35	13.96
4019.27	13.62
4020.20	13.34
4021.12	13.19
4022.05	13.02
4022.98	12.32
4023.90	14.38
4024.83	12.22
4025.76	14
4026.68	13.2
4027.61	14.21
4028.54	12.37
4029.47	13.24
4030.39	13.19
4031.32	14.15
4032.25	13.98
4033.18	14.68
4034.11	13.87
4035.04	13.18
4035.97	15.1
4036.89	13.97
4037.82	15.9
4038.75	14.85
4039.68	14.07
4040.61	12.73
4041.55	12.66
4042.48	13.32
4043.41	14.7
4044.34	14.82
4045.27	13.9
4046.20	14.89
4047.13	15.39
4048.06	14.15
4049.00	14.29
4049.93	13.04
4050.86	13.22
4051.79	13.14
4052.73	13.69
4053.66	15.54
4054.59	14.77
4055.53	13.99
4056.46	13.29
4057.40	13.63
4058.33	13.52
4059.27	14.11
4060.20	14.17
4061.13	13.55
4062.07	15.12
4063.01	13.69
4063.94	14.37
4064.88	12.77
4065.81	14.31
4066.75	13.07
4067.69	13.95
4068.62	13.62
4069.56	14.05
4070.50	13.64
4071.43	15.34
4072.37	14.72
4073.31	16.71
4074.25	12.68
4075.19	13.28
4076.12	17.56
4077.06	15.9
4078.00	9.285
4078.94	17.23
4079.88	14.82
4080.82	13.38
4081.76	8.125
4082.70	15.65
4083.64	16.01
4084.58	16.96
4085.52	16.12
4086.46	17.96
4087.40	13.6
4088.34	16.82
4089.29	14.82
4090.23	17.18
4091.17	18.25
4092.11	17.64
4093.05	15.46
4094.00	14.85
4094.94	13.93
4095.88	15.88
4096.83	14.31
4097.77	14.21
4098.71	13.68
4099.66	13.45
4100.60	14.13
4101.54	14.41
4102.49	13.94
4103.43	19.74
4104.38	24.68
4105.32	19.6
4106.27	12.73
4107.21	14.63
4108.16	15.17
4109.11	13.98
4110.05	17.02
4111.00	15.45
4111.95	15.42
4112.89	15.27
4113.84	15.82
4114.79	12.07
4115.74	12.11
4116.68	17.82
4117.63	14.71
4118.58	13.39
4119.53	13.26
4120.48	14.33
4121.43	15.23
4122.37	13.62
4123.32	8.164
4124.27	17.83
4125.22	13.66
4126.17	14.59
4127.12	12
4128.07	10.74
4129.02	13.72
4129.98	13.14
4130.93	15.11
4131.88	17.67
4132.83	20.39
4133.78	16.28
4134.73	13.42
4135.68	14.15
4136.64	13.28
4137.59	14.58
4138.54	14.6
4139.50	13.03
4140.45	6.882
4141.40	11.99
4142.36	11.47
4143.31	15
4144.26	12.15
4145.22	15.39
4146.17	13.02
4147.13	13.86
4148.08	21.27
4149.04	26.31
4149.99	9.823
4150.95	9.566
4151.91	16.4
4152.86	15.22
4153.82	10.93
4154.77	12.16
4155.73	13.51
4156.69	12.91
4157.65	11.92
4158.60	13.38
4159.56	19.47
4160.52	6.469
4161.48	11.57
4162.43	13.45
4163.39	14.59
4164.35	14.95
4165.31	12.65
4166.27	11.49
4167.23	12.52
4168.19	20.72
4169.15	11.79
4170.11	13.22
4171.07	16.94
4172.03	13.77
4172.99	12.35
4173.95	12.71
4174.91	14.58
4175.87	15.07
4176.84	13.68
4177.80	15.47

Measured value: -3.62 Angstrom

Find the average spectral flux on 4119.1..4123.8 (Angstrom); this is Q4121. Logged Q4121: 12.9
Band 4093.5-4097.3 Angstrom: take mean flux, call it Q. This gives 14.7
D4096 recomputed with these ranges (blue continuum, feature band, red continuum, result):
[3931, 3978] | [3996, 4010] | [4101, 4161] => 1.00 Angstrom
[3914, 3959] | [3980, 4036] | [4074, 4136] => 4.48 Angstrom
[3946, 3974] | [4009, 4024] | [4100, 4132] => 1.63 Angstrom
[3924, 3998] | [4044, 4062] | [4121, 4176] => 0.77 Angstrom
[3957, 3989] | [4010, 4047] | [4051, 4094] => 2.74 Angstrom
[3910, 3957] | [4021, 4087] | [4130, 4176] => 2.94 Angstrom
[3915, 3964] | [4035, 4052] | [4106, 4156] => 0.91 Angstrom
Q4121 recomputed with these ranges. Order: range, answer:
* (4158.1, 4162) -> 12.8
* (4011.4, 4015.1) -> 13.8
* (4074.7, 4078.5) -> 14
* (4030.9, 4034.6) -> 14.1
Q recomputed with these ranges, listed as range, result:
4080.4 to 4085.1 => 14.1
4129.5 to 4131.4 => 14.1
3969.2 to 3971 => 15.4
